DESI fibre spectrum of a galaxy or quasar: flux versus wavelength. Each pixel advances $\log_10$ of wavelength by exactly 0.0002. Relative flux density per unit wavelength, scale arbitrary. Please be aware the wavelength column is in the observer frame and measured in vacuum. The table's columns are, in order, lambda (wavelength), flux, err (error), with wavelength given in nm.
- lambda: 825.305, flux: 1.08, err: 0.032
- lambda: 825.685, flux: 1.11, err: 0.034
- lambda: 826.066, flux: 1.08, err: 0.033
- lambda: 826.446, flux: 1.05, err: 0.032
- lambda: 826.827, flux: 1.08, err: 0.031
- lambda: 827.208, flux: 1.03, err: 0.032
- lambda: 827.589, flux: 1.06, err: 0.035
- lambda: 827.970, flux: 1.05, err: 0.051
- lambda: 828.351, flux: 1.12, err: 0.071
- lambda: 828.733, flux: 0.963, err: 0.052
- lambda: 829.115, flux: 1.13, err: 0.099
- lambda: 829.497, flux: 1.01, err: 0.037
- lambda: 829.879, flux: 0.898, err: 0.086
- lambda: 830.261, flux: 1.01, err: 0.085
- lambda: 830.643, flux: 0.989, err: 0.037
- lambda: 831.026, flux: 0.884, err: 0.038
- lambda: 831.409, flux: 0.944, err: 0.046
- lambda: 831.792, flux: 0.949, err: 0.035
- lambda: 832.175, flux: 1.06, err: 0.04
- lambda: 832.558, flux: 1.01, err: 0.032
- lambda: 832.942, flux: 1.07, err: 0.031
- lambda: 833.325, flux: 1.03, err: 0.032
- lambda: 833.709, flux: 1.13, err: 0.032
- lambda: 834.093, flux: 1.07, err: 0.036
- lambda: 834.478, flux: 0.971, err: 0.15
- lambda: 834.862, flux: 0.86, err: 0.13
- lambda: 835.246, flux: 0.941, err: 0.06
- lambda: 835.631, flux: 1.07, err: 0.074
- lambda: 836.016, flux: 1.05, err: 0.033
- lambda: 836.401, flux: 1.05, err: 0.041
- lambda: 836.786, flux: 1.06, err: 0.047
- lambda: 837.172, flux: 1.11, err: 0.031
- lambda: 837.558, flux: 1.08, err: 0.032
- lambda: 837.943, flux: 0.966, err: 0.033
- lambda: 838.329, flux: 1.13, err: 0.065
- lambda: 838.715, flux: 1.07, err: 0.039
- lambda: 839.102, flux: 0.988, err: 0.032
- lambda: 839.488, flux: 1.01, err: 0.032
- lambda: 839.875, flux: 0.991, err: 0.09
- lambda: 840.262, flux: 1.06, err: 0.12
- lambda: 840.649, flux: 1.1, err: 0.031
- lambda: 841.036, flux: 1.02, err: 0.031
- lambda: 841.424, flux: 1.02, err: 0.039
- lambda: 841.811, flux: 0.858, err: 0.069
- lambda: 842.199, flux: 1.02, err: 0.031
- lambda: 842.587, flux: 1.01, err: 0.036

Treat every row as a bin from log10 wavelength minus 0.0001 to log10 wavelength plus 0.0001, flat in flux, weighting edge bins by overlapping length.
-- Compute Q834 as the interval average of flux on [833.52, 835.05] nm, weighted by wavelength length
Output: 1.01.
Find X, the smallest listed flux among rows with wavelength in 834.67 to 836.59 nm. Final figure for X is 0.86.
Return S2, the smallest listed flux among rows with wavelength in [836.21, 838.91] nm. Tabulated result 0.966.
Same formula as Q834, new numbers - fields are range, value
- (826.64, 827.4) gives 1.05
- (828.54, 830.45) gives 1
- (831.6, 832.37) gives 1.01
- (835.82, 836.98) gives 1.05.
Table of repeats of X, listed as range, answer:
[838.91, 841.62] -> 0.988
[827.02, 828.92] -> 0.963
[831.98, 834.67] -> 0.971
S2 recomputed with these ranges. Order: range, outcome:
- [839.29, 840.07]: 0.991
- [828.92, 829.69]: 1.01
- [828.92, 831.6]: 0.884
